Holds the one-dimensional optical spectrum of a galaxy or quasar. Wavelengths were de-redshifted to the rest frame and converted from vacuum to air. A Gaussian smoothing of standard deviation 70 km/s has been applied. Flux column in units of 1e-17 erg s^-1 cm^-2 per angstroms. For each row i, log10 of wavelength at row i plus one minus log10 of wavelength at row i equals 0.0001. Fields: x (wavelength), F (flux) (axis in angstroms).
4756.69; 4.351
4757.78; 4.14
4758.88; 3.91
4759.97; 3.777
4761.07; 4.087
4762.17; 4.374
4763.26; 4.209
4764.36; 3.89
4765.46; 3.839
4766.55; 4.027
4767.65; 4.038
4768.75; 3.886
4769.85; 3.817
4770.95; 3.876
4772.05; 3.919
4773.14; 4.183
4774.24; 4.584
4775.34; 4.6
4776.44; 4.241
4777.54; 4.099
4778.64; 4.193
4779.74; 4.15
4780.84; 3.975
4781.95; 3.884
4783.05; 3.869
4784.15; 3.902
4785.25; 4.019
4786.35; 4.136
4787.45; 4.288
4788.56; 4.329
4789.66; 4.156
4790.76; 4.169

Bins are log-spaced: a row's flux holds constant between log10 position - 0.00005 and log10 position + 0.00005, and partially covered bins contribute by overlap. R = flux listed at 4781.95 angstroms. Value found 3.884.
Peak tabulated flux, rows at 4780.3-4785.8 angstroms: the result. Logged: 4.019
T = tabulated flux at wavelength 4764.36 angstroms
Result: 3.89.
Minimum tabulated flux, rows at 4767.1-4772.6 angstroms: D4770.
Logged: 3.817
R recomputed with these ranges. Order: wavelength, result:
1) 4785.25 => 4.019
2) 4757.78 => 4.14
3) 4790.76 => 4.169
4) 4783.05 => 3.869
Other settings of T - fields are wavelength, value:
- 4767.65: 4.038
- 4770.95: 3.876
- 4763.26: 4.209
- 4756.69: 4.351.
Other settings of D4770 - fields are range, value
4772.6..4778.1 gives 4.099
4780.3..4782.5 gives 3.884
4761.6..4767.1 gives 3.839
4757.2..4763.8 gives 3.777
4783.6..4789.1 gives 3.902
